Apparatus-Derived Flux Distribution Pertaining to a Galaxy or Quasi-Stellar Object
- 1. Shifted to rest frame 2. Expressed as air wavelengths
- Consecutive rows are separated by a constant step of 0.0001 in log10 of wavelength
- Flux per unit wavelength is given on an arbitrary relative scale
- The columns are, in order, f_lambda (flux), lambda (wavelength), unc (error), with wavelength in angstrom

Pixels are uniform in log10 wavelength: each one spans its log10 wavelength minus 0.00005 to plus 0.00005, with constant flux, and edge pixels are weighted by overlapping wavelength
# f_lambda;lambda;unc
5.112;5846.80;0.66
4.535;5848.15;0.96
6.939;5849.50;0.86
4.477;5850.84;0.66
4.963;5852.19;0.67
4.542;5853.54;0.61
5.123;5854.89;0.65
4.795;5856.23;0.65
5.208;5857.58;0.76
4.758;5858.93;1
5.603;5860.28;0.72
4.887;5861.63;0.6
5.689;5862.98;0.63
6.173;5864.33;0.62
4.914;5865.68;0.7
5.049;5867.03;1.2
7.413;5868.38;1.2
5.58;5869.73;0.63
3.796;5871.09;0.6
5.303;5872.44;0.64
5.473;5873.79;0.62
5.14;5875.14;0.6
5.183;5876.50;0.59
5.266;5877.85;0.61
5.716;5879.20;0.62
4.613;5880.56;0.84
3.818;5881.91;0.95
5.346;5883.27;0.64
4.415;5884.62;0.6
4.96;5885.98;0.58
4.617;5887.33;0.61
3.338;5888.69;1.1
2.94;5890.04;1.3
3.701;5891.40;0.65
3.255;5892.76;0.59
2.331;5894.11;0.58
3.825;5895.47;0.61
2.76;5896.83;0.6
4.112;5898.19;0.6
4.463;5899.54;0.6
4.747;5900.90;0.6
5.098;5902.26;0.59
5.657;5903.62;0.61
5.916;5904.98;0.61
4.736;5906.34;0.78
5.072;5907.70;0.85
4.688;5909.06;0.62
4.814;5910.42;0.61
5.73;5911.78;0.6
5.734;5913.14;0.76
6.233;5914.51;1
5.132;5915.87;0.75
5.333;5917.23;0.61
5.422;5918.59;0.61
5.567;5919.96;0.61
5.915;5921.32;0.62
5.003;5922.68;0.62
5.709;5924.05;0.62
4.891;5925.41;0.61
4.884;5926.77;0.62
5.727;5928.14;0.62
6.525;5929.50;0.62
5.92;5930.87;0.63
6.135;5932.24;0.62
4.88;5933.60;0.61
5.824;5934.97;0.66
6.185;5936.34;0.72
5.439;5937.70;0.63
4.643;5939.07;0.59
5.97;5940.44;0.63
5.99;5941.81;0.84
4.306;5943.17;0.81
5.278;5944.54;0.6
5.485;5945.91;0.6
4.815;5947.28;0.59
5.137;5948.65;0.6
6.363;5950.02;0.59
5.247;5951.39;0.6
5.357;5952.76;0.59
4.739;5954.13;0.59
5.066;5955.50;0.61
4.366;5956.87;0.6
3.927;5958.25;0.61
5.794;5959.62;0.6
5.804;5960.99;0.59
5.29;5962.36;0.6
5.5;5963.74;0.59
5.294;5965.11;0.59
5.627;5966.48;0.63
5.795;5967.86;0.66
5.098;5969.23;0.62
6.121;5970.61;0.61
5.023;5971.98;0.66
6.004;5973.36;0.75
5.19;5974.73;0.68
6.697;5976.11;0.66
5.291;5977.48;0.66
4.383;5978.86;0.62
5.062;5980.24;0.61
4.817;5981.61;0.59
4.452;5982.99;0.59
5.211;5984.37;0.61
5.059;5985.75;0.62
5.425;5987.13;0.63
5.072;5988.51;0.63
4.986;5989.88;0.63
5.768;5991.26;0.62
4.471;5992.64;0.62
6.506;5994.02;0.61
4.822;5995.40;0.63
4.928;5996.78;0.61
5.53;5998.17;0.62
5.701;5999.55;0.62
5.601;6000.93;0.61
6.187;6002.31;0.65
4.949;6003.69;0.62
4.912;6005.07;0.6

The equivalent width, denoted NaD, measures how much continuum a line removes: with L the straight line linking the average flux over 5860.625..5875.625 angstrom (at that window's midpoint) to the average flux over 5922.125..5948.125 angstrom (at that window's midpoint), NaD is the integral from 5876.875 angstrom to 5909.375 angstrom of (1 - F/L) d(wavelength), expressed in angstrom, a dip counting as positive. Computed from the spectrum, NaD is 6.2 angstrom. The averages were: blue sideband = 5.41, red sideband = 5.45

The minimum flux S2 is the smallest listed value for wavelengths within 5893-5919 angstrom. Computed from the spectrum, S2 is 2.331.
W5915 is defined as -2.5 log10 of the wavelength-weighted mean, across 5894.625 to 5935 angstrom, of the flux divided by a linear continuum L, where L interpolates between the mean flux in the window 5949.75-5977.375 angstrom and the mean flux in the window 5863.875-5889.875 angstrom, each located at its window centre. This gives 0.00 mag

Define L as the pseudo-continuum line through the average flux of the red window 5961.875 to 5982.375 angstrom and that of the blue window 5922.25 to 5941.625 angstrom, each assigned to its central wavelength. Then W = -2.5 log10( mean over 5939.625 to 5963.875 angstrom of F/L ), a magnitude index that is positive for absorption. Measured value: 0.05 mag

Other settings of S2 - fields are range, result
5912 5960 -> 3.927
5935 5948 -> 4.306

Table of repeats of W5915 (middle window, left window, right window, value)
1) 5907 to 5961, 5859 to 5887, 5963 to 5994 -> -0.02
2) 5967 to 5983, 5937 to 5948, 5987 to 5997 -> -0.02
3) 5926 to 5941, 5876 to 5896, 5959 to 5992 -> -0.17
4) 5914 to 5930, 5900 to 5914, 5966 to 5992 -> -0.06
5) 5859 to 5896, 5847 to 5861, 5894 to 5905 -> -0.01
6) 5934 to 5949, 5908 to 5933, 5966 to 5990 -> 0.01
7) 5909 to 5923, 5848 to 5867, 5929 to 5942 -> 0.03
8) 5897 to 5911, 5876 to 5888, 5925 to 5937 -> 0.08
